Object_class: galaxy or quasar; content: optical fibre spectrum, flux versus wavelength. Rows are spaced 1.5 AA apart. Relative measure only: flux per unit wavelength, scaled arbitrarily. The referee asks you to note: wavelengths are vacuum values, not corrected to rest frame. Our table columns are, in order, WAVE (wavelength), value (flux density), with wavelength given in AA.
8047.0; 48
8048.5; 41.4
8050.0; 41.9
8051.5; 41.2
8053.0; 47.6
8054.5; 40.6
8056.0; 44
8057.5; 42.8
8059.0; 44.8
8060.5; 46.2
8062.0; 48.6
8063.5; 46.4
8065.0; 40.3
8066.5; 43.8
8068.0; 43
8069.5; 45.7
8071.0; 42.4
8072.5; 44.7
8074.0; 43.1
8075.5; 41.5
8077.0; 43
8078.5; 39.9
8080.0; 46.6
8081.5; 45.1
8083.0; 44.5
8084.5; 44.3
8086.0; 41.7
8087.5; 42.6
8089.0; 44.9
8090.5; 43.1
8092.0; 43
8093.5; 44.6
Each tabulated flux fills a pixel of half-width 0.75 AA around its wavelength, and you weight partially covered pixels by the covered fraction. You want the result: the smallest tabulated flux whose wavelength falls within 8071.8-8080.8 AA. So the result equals 39.9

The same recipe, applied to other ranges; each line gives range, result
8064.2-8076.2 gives 40.3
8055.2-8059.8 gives 42.8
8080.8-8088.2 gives 41.7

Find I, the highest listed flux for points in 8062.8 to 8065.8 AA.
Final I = 46.4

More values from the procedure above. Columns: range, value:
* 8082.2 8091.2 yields 44.9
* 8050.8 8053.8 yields 47.6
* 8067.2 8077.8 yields 45.7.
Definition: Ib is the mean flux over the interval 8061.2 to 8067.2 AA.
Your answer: 44.8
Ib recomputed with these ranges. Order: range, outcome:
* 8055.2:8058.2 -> 43.4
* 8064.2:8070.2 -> 43.2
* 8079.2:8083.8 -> 45.3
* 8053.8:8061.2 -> 43.7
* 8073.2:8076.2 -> 42.4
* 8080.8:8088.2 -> 43.6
